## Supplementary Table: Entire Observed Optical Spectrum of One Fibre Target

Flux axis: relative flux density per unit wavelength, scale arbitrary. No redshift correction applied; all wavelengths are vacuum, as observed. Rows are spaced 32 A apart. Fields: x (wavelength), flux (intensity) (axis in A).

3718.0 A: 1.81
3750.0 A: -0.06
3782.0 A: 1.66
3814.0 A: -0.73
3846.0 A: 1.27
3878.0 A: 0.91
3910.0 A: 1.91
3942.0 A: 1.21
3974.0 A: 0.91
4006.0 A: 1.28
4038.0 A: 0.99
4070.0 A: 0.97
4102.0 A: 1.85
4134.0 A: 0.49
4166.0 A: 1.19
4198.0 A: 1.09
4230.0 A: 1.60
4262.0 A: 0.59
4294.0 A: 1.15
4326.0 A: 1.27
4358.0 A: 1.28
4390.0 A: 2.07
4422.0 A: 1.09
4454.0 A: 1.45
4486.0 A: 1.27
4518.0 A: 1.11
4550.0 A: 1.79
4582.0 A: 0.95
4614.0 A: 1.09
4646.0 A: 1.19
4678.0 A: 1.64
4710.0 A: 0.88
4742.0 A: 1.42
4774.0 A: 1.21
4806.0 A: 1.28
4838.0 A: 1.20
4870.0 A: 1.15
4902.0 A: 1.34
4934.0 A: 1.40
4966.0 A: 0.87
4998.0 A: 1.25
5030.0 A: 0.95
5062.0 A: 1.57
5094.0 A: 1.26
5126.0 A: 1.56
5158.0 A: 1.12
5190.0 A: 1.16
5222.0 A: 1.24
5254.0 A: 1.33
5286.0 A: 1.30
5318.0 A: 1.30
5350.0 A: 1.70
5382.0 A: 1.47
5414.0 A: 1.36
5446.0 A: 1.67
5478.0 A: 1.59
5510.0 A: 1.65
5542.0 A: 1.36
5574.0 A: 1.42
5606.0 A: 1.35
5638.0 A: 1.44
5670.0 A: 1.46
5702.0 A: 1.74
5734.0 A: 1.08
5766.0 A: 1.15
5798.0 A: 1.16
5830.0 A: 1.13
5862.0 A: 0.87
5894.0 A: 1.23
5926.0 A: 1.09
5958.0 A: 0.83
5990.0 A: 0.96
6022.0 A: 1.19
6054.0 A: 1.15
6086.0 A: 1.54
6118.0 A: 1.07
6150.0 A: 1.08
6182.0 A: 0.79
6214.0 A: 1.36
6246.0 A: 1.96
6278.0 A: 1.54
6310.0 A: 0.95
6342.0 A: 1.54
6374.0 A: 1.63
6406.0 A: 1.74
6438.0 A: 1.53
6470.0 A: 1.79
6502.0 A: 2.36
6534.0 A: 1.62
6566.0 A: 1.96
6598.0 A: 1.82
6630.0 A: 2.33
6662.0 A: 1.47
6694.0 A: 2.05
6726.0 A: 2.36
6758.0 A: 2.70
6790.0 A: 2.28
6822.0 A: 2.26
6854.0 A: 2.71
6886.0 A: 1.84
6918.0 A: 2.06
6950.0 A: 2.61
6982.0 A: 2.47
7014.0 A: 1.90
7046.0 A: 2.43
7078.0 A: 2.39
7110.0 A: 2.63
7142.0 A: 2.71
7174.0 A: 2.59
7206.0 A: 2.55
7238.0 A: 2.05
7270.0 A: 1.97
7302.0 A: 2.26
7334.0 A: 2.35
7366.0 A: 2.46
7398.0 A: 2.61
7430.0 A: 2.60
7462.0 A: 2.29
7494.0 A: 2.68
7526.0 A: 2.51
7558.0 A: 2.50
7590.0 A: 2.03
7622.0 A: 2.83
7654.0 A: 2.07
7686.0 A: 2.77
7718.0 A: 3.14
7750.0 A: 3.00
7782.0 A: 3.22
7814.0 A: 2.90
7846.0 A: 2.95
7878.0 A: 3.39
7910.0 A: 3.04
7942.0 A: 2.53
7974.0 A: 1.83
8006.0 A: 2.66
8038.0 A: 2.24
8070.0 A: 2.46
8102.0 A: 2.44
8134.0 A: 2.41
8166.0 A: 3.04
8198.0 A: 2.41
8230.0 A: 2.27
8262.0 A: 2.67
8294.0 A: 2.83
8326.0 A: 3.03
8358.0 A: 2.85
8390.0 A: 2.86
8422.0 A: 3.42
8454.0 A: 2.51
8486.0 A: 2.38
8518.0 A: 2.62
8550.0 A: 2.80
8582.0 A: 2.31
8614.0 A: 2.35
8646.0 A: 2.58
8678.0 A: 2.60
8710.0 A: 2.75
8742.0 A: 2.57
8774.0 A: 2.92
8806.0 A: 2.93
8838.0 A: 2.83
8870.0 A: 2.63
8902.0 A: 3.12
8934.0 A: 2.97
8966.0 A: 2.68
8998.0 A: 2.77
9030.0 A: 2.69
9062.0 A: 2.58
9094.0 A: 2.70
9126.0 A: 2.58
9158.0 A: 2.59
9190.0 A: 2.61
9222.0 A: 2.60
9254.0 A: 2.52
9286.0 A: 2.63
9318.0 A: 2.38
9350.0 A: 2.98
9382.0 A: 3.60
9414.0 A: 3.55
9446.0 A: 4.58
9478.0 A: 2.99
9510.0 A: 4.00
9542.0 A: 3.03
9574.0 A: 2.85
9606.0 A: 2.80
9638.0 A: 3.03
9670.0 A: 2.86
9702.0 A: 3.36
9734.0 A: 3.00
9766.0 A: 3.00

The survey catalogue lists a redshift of 0.68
